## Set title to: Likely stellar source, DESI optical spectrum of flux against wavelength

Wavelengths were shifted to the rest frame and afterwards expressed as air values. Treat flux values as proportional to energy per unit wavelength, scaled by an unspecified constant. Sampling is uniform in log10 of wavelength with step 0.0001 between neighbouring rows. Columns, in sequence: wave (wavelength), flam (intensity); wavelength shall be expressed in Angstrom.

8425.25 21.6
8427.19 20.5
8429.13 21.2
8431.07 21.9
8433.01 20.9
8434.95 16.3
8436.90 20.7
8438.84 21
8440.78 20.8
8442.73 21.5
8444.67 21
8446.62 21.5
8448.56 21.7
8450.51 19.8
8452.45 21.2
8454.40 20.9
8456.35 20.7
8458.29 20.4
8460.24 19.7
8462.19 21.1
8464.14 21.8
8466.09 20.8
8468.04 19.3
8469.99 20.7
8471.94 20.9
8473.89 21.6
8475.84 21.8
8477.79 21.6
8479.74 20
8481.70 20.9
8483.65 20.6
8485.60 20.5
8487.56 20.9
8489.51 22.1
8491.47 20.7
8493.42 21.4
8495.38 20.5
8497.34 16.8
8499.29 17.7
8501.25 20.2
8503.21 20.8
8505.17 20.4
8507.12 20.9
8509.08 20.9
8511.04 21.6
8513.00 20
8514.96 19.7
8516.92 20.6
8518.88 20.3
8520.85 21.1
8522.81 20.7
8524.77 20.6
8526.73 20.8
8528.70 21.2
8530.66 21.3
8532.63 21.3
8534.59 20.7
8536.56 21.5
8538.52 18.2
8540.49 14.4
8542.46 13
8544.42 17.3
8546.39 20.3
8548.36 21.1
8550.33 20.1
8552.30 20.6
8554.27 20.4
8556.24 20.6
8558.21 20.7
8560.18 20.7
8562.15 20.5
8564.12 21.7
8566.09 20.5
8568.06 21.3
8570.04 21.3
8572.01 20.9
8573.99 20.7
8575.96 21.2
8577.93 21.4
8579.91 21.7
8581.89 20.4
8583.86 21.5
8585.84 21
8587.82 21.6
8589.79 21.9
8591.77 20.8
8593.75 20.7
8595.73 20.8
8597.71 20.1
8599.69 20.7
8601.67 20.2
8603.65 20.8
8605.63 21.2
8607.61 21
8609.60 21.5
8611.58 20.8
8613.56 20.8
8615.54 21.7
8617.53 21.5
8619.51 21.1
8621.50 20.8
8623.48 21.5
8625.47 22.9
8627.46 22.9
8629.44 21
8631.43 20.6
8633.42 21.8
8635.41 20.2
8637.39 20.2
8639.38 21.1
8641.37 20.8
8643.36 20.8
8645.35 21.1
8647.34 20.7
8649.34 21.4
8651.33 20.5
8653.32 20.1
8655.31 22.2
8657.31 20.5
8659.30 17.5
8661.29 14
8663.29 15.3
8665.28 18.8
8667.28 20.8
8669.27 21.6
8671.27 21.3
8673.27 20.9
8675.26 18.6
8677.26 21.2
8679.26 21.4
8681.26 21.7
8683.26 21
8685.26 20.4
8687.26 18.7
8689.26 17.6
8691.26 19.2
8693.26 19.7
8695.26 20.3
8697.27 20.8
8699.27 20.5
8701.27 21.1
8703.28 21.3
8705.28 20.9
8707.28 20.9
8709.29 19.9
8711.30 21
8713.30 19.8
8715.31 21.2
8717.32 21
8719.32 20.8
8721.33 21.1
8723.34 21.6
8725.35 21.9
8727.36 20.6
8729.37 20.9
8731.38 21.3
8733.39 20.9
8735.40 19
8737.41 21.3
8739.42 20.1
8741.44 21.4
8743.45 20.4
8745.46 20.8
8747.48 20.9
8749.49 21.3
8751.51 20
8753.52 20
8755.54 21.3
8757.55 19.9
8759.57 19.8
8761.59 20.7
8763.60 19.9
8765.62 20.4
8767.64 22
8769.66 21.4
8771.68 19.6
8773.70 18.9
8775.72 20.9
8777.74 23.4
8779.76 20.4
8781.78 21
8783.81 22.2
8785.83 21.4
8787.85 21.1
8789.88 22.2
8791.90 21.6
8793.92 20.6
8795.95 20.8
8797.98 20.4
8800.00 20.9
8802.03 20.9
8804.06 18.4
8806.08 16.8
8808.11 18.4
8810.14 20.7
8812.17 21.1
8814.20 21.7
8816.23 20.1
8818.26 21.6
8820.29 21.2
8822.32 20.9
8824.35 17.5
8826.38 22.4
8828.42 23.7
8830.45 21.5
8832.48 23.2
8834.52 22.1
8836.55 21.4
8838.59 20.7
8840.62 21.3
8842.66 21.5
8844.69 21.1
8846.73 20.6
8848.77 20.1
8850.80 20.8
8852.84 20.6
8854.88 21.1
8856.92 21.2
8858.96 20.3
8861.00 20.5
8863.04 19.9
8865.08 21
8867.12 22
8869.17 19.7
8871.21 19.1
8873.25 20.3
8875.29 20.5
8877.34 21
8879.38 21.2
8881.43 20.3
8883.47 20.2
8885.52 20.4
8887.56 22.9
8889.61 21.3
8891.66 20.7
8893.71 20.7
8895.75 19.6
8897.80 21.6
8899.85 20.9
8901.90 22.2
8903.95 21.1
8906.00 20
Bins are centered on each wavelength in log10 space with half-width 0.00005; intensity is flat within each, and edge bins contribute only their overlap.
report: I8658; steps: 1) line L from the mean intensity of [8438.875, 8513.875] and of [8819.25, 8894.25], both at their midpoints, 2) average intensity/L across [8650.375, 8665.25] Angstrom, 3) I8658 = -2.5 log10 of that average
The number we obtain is 0.122 mag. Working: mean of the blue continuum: 20.7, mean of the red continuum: 20.9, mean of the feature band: 18.6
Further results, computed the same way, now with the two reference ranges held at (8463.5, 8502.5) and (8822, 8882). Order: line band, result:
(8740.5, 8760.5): 0.012 mag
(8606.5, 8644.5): -0.028 mag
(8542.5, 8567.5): 0.026 mag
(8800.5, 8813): 0.079 mag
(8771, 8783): 0.005 mag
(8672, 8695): 0.036 mag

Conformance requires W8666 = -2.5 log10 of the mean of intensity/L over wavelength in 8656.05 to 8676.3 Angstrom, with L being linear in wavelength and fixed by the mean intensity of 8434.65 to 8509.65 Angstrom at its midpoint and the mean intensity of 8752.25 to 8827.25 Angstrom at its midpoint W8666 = 0.09 mag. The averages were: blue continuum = 20.6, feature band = 19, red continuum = 20.6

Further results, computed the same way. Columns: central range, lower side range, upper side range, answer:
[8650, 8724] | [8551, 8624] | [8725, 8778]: 0.03 mag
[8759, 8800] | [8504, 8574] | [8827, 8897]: -0.01 mag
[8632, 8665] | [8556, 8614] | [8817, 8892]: 0.06 mag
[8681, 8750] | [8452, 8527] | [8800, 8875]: 0.00 mag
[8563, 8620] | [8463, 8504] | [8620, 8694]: -0.04 mag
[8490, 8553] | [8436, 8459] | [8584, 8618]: 0.06 mag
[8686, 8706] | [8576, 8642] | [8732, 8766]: 0.04 mag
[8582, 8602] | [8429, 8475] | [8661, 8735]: -0.02 mag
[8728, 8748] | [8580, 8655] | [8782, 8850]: 0.01 mag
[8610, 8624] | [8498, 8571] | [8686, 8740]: -0.05 mag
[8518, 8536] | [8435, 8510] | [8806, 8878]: -0.01 mag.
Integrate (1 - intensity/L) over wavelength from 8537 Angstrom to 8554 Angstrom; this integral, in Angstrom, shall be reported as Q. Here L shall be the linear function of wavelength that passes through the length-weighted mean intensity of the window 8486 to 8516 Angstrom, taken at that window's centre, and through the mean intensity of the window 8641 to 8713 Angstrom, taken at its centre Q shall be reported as 1.6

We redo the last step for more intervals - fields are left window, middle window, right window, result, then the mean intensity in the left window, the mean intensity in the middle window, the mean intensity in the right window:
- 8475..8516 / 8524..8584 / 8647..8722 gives 0.39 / 20.5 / 20.2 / 20.1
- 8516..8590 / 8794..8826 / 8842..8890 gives 0.79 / 20.4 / 20.2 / 20.7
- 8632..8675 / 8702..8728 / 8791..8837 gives -0.77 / 20.1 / 20.9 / 20.8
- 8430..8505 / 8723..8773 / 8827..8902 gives 0.49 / 20.6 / 20.7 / 21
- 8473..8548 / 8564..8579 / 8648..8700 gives -0.80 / 20.1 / 21.1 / 19.8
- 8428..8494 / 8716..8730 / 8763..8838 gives -0.18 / 20.8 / 21.1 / 20.9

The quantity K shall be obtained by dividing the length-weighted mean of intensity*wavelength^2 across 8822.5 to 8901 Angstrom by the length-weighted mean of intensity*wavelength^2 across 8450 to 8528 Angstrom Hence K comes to 1.11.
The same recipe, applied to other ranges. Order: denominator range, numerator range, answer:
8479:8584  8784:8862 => 1.10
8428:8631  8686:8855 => 1.06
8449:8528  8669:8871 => 1.07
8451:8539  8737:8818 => 1.07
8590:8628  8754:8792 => 1.03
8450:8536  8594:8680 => 1.03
